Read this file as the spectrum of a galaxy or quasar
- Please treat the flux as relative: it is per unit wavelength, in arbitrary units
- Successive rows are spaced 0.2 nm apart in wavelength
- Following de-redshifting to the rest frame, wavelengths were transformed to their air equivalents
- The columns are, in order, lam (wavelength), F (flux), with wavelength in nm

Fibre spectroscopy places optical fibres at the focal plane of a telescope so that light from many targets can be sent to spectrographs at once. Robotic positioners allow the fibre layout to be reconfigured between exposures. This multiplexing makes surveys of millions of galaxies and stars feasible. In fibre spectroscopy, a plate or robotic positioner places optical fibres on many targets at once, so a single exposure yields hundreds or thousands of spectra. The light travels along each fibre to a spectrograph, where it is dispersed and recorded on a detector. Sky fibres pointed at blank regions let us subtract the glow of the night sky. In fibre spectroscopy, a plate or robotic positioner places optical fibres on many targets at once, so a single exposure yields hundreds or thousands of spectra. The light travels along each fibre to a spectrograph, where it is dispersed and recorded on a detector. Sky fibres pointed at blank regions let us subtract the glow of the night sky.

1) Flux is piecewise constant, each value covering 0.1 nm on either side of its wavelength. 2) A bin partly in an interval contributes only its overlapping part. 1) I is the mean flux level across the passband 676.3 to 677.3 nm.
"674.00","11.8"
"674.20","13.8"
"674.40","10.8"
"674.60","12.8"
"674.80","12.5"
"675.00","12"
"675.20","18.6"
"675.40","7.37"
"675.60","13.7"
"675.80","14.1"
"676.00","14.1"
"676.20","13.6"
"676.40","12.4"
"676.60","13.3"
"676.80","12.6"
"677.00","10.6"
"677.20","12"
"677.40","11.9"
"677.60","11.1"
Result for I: 12.2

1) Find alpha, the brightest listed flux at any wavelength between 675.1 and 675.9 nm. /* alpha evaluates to 18.6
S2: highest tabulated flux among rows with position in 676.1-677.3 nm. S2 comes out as 13.6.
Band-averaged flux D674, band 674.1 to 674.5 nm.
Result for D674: 12.3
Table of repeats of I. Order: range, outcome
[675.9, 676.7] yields 13.4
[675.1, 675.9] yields 13.4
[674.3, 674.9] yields 12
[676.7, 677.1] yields 11.6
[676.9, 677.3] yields 11.3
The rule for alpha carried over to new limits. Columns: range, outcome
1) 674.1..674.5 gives 13.8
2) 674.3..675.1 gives 12.8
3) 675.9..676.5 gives 14.1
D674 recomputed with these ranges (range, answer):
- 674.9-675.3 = 15.3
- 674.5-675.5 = 12.7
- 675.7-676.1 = 14.1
